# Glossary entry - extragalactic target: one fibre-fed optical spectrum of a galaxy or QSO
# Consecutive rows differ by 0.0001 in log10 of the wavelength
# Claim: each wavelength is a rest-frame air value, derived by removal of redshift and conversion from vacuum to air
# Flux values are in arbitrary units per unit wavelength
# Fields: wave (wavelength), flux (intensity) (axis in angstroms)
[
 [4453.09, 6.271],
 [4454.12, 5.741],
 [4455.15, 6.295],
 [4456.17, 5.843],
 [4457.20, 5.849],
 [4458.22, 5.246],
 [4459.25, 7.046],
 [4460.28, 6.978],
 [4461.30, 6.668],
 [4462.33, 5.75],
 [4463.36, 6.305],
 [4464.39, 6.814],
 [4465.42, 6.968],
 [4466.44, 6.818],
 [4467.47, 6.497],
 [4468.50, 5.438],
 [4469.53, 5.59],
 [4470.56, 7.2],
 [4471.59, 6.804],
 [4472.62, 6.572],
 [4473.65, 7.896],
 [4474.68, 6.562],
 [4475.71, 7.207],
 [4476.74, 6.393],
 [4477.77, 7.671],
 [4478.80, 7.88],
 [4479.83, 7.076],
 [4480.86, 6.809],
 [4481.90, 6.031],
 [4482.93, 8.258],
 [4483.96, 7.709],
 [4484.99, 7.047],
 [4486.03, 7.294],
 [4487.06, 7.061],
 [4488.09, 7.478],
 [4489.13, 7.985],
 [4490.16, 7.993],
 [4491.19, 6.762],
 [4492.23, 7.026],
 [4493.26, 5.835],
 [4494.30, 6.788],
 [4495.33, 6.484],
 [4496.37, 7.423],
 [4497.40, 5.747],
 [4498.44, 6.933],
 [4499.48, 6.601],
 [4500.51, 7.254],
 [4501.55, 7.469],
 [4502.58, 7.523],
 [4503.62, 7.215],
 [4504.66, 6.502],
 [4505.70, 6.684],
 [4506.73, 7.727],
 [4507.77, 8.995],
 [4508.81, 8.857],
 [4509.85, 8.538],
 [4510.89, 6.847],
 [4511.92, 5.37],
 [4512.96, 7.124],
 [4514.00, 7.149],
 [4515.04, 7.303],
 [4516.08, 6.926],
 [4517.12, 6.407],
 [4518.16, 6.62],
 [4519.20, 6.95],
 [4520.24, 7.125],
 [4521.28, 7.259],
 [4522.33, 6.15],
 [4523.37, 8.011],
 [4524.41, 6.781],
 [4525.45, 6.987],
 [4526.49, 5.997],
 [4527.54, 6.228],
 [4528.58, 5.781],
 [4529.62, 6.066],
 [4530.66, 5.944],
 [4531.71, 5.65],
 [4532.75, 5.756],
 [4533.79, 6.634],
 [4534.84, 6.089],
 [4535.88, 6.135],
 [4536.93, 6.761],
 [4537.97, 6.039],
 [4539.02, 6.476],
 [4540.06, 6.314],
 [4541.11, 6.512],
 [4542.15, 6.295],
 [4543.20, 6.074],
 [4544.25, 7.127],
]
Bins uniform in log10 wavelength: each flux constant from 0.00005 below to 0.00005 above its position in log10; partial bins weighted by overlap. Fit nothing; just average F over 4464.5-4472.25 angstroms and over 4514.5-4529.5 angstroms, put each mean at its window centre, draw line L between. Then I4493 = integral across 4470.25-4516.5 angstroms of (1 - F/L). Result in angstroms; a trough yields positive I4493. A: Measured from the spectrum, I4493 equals -3.9 angstroms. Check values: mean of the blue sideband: 6.49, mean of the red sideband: 6.73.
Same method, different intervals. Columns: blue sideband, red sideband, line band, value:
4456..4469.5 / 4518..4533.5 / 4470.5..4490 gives -2.64 angstroms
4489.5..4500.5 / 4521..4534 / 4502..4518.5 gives -1.59 angstroms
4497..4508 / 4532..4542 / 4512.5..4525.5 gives -0.51 angstroms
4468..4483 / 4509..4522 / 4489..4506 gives 0.00 angstroms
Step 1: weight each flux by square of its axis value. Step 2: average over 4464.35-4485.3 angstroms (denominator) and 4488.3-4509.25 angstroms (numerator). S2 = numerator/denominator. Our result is 1.05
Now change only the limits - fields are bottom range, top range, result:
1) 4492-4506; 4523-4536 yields 0.94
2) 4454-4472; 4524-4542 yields 1.02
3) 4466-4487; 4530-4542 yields 0.92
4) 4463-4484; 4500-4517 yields 1.08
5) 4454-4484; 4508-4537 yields 1.03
